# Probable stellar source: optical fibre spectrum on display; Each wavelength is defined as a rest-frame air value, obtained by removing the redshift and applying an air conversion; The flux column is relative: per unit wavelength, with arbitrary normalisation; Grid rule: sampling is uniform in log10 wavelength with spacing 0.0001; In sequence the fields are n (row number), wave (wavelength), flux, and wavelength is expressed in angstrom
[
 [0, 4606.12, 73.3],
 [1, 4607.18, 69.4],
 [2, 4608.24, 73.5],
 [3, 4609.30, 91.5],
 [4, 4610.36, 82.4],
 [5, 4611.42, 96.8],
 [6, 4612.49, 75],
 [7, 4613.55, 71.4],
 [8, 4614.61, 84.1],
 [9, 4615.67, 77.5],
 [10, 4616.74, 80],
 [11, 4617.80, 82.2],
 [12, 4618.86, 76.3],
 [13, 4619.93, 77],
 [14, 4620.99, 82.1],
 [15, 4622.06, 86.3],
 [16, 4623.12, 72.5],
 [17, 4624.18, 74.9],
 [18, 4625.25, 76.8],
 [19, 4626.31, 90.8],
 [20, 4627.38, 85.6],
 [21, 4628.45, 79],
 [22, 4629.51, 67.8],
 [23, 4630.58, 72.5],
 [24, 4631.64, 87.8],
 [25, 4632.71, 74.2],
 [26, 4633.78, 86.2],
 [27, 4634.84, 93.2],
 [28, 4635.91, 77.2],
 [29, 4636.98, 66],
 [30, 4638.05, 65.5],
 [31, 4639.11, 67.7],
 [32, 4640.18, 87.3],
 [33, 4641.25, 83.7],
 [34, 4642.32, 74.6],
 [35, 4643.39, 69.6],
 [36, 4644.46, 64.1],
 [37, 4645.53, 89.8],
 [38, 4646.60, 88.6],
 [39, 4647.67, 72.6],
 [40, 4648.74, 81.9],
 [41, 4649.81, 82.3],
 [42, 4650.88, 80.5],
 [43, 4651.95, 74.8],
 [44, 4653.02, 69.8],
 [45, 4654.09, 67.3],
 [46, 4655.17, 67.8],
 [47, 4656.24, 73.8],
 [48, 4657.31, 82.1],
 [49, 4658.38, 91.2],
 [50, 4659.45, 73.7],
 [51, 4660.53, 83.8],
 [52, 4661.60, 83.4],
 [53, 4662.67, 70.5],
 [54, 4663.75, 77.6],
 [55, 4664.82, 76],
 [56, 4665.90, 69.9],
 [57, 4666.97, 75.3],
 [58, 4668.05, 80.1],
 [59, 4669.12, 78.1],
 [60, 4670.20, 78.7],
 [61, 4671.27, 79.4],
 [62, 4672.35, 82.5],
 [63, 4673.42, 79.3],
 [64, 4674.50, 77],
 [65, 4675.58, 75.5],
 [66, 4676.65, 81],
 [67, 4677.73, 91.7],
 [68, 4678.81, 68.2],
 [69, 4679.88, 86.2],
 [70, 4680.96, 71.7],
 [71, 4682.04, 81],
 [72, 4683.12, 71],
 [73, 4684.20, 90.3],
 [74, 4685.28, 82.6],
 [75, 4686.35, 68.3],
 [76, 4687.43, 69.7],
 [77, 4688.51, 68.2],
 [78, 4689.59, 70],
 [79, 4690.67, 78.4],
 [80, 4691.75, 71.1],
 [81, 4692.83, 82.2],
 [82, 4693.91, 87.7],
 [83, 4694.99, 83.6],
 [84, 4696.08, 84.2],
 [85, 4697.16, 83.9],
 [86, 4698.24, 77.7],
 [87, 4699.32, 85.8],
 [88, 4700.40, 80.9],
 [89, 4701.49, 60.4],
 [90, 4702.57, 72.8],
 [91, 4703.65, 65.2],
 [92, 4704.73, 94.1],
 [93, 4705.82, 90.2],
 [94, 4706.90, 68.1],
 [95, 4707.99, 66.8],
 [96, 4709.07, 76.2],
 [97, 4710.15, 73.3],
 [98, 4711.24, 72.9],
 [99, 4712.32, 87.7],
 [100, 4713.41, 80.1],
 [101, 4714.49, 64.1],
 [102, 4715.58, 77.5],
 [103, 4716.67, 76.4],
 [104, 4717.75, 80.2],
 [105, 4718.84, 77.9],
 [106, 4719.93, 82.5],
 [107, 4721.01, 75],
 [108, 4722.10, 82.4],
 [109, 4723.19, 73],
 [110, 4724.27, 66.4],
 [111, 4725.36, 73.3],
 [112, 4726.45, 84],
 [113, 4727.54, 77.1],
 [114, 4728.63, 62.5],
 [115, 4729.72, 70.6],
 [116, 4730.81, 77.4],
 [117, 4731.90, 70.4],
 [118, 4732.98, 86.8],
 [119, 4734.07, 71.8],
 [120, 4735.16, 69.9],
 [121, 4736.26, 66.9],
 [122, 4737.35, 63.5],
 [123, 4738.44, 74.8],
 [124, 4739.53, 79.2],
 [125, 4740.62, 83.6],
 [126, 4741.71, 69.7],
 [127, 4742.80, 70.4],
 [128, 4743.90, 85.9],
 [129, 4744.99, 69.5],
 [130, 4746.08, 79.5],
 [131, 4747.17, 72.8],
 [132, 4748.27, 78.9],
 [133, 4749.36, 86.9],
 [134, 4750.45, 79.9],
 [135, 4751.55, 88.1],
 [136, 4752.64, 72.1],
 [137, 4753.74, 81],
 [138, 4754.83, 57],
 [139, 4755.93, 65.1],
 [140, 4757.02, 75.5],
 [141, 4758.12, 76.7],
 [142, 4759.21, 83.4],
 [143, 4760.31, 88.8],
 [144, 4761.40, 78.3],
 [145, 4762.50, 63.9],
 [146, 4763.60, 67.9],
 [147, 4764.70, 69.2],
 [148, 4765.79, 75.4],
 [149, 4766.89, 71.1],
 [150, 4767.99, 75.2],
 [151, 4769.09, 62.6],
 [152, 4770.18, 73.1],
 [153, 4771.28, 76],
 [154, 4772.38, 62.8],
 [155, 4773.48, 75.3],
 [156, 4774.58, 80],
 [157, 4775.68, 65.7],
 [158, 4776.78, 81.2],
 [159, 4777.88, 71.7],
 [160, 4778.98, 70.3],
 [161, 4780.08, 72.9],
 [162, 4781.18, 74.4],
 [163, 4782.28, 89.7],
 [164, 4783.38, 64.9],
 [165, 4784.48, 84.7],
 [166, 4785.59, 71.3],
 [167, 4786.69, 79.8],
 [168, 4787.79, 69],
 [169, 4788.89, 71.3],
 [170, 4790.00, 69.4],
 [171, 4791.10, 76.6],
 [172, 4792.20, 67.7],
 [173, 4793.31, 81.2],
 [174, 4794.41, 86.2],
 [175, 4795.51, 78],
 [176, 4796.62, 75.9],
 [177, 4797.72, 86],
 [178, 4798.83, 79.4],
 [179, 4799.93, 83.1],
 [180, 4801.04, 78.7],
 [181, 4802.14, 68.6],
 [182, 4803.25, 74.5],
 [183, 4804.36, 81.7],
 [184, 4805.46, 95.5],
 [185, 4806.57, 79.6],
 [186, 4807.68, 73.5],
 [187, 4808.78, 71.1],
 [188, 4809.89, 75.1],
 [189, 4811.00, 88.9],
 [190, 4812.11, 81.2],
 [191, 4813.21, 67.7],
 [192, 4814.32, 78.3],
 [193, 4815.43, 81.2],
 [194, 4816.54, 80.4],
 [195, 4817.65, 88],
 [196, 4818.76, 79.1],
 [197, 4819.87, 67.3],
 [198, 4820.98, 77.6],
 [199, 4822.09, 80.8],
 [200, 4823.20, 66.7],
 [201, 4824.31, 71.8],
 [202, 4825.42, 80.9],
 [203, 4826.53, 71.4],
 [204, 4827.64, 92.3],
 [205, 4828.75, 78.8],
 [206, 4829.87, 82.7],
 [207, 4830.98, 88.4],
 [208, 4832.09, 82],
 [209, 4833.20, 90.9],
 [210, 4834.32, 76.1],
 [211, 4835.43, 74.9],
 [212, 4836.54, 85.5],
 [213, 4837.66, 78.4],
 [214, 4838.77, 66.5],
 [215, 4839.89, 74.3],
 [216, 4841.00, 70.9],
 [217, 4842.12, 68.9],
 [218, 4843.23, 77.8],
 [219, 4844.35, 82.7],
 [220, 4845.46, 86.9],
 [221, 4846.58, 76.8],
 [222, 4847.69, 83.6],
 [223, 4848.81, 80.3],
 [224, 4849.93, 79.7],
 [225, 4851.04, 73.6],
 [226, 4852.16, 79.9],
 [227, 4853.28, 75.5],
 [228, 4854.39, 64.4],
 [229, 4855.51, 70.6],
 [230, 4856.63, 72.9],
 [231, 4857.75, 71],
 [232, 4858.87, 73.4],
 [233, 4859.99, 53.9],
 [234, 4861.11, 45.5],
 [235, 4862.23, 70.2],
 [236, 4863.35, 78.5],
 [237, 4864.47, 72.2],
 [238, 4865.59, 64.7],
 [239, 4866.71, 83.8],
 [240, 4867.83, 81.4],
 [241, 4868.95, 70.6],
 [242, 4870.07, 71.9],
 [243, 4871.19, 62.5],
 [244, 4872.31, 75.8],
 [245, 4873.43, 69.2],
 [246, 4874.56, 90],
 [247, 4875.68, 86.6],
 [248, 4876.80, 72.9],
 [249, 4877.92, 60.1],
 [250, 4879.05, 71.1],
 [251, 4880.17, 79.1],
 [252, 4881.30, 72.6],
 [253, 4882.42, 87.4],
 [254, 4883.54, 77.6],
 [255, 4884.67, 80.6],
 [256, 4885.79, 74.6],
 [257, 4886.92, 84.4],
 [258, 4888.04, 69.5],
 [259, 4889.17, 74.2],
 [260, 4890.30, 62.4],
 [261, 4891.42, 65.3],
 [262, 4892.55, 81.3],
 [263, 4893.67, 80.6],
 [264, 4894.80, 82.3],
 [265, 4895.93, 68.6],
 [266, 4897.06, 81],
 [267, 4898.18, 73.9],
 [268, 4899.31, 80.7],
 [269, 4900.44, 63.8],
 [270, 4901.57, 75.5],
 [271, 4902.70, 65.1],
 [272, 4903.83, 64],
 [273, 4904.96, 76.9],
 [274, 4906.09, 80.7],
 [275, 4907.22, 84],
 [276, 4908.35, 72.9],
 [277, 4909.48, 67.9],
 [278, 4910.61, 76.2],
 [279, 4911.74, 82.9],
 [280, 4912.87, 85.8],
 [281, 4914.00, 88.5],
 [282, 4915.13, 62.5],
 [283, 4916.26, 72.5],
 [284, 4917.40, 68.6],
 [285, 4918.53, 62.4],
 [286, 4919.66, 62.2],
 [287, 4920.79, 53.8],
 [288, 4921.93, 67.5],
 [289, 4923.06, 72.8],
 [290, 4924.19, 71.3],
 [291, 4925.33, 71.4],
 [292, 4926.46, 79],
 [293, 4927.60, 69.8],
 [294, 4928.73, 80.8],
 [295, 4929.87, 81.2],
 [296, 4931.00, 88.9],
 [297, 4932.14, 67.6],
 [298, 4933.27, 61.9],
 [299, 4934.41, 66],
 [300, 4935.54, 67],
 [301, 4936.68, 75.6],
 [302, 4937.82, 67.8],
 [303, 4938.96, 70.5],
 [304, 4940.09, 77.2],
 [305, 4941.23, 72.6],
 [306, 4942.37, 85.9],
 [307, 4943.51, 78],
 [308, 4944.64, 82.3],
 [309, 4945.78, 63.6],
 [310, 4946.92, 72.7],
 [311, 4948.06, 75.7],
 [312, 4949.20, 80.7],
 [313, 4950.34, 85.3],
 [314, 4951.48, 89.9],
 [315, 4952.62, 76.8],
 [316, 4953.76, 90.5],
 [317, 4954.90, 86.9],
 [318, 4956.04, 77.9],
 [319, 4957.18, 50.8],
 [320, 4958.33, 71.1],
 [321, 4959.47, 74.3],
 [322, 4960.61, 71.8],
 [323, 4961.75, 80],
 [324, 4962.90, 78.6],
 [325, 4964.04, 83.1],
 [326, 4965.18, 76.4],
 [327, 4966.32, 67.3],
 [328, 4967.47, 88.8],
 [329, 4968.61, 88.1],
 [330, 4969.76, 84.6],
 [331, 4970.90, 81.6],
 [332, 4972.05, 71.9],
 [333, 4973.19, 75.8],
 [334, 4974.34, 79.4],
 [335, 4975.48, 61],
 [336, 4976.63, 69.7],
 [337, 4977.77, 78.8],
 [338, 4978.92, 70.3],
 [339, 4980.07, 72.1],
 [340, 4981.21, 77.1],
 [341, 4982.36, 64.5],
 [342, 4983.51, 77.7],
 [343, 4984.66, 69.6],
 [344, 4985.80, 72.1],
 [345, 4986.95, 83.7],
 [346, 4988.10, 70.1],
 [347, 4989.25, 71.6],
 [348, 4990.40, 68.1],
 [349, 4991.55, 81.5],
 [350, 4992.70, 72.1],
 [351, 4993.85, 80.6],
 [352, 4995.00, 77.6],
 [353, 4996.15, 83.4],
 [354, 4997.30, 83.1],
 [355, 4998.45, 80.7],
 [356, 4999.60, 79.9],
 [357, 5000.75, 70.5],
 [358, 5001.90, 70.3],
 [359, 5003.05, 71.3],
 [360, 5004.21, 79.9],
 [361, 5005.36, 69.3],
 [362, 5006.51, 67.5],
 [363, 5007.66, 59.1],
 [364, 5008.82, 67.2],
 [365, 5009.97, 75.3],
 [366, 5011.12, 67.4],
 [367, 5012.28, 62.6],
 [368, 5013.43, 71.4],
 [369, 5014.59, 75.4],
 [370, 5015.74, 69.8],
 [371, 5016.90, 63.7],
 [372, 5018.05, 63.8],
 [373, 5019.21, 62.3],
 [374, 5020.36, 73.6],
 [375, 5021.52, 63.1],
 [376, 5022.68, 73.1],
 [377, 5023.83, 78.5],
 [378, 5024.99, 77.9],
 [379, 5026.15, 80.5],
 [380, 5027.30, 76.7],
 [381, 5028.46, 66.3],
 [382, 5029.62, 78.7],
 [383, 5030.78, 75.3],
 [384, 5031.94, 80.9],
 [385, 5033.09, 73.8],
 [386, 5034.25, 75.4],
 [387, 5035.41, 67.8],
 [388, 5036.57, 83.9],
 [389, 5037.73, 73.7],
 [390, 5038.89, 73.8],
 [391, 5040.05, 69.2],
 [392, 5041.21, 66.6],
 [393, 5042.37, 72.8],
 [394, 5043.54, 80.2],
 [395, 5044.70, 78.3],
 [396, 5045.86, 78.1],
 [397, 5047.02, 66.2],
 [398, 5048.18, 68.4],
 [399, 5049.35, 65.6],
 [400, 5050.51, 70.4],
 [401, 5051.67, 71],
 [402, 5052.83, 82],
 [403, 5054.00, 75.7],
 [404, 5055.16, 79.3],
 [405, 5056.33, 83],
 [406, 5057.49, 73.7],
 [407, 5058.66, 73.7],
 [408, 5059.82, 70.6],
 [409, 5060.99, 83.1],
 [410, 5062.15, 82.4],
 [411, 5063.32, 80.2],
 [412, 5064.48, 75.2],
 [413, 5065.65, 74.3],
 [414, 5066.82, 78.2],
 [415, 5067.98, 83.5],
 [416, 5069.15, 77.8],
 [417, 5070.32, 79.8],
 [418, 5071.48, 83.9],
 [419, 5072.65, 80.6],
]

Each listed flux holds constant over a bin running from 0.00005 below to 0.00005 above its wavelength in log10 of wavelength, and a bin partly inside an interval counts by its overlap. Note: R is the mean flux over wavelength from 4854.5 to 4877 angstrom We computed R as 71.7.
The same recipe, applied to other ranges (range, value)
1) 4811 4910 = 75.5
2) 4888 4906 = 73.1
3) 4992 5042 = 72.9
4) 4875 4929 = 73.9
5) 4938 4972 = 77.8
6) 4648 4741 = 76.7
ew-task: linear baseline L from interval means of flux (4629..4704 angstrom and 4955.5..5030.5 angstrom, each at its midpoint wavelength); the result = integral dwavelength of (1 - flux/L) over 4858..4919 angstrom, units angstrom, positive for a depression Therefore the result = 0.9 angstrom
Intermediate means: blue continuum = 77.4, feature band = 73.7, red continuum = 73.6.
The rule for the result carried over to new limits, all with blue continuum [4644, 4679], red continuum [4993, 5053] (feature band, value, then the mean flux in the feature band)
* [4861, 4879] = 0.5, 72.9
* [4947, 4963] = -0.8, 77.7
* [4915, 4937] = 1.2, 70.2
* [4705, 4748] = 1.0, 75.3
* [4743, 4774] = 0.8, 74.6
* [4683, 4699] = -0.1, 78.2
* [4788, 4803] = -0.2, 76.8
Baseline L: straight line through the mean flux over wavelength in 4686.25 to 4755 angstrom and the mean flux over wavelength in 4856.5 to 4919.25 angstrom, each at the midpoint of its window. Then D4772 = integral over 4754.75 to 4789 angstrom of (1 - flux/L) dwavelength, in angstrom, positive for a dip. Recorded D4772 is 0.8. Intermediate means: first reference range 76.1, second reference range 73.6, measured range 73.5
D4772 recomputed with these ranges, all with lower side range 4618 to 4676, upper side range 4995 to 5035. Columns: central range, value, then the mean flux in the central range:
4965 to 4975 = -0.8 angstrom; 79.3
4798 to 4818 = -1.0 angstrom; 79.2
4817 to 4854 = -1.6 angstrom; 78.5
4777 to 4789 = 0.2 angstrom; 74.9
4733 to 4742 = 0.4 angstrom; 73.3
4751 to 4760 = 0.1 angstrom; 75.2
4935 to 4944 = -0.1 angstrom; 74.2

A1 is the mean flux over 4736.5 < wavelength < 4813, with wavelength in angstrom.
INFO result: 75.8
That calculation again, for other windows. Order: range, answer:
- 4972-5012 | 73.4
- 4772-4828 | 76.9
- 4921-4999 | 75.5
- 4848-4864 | 70.8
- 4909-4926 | 71.2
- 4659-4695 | 77.7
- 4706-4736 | 75.1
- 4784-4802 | 77.2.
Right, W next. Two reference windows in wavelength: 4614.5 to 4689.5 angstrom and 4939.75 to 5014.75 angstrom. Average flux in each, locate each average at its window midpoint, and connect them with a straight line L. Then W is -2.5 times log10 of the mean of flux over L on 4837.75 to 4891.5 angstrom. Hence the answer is 0.034 mag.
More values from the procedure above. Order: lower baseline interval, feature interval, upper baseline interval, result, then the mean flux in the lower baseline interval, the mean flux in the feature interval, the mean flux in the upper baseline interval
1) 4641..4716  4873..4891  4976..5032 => -0.02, 77.4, 75.7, 72.9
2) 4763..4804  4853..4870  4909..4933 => 0.06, 74.6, 69.9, 72.9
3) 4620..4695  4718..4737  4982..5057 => 0.03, 77.8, 74.5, 73.3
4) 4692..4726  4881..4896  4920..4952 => -0.02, 77.5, 76.1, 74.1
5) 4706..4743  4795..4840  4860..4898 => -0.07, 74.7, 78.9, 73.9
